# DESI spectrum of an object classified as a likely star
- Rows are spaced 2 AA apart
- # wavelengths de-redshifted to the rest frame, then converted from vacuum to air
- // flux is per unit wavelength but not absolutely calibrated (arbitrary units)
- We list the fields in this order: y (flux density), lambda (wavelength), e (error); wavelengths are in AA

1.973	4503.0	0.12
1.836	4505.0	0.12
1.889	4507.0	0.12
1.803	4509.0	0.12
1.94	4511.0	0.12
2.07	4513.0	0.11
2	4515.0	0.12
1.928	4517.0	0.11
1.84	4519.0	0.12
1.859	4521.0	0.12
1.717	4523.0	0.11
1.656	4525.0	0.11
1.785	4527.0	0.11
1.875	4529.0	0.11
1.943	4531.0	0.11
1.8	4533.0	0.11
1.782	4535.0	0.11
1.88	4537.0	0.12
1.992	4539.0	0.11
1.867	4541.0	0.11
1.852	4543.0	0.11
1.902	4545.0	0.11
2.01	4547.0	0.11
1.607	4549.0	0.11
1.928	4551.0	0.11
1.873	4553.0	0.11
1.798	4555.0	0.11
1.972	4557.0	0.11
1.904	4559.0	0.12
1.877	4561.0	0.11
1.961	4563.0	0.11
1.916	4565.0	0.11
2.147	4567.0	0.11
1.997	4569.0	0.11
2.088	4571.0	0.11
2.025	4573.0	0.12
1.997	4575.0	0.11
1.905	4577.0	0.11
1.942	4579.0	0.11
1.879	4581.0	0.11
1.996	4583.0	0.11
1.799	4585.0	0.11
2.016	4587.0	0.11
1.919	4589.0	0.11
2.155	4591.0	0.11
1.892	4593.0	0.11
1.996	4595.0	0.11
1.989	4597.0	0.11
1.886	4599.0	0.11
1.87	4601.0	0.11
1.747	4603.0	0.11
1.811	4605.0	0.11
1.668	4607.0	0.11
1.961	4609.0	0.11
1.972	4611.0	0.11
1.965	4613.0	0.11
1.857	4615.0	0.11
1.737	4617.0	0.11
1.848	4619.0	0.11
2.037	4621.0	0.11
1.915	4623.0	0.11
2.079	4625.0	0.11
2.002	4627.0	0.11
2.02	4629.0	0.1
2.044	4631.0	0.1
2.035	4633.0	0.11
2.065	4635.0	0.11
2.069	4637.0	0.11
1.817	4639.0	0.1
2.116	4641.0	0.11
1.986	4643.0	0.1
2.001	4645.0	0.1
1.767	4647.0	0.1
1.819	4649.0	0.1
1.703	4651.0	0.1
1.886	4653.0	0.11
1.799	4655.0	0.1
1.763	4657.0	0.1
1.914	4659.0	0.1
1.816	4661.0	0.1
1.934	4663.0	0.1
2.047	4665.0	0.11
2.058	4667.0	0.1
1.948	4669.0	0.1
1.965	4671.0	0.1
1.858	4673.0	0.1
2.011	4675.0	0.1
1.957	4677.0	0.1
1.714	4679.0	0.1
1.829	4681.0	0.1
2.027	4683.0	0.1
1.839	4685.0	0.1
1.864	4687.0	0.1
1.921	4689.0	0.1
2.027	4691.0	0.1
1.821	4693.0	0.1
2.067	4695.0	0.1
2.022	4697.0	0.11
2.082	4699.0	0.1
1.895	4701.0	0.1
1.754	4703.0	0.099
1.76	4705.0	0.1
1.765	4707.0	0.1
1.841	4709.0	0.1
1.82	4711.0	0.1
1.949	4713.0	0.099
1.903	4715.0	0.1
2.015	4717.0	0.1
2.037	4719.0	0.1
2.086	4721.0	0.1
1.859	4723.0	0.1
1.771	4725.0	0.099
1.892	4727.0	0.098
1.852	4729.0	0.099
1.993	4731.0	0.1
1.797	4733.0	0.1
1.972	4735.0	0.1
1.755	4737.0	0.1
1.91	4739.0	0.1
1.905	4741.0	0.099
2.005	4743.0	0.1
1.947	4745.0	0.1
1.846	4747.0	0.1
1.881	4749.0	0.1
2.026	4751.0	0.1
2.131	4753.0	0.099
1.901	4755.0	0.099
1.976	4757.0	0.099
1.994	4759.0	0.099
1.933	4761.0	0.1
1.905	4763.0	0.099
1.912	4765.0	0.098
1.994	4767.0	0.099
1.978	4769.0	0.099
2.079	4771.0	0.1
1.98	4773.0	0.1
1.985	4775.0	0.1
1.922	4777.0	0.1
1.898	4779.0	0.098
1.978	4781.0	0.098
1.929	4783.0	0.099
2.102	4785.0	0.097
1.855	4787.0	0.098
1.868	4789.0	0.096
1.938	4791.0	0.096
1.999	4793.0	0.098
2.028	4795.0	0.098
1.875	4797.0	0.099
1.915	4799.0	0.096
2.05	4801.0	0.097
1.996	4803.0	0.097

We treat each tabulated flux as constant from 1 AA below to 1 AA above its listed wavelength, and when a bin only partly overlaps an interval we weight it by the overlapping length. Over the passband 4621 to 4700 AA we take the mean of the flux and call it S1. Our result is 1.94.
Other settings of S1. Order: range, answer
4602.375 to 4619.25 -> 1.84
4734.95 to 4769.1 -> 1.94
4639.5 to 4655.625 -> 1.88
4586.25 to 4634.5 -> 1.94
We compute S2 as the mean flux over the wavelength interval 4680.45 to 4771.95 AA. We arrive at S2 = 1.93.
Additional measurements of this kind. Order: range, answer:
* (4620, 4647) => 2.01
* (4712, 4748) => 1.92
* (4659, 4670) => 1.96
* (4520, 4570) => 1.88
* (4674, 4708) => 1.9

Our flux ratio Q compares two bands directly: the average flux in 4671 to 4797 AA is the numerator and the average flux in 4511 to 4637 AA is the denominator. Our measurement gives 1.0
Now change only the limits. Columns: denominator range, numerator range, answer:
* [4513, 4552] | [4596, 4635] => 1.03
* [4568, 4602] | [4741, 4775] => 1.00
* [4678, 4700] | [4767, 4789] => 1.02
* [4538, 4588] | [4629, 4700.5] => 1.00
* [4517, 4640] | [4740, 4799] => 1.02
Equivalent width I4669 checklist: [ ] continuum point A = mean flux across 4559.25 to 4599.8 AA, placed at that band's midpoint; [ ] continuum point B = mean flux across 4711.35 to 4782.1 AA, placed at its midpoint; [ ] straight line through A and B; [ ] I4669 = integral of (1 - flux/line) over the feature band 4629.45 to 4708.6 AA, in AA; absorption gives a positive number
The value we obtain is 1.48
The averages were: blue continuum 1.97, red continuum 1.94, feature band 1.92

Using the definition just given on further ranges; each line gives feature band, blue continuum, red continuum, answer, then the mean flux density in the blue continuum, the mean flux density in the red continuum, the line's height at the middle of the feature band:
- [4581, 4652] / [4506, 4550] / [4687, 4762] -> -1.5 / 1.86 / 1.92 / 1.89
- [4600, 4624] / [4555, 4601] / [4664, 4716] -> 1.0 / 1.96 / 1.91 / 1.95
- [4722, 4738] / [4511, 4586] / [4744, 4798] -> 0.7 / 1.9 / 1.96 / 1.95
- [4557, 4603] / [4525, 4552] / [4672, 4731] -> -2.2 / 1.86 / 1.91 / 1.87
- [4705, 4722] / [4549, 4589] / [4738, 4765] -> 0.3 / 1.94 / 1.95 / 1.95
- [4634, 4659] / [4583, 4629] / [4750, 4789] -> 0.4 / 1.92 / 1.97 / 1.93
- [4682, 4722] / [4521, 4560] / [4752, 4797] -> 0.1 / 1.85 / 1.97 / 1.93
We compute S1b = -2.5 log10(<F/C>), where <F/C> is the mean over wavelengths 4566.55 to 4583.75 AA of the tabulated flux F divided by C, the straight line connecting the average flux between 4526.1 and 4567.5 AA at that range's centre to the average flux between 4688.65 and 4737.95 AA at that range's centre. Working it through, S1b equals -0.06 mag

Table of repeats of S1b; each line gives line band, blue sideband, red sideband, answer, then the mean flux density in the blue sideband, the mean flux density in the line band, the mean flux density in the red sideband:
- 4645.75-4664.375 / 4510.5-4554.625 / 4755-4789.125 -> 0.05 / 1.87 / 1.83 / 1.96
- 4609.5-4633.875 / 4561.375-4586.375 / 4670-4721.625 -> -0.01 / 1.97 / 1.96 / 1.92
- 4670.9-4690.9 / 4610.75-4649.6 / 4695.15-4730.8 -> 0.01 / 1.96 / 1.9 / 1.91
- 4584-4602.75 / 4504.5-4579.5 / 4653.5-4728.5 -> -0.02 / 1.9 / 1.94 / 1.91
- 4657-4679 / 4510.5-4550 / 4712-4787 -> -0.01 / 1.86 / 1.93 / 1.94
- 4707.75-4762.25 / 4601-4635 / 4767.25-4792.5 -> 0.01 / 1.92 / 1.92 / 1.96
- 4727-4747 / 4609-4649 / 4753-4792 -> 0.03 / 1.96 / 1.9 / 1.96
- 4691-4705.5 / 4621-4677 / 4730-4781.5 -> 0.01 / 1.94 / 1.93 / 1.95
